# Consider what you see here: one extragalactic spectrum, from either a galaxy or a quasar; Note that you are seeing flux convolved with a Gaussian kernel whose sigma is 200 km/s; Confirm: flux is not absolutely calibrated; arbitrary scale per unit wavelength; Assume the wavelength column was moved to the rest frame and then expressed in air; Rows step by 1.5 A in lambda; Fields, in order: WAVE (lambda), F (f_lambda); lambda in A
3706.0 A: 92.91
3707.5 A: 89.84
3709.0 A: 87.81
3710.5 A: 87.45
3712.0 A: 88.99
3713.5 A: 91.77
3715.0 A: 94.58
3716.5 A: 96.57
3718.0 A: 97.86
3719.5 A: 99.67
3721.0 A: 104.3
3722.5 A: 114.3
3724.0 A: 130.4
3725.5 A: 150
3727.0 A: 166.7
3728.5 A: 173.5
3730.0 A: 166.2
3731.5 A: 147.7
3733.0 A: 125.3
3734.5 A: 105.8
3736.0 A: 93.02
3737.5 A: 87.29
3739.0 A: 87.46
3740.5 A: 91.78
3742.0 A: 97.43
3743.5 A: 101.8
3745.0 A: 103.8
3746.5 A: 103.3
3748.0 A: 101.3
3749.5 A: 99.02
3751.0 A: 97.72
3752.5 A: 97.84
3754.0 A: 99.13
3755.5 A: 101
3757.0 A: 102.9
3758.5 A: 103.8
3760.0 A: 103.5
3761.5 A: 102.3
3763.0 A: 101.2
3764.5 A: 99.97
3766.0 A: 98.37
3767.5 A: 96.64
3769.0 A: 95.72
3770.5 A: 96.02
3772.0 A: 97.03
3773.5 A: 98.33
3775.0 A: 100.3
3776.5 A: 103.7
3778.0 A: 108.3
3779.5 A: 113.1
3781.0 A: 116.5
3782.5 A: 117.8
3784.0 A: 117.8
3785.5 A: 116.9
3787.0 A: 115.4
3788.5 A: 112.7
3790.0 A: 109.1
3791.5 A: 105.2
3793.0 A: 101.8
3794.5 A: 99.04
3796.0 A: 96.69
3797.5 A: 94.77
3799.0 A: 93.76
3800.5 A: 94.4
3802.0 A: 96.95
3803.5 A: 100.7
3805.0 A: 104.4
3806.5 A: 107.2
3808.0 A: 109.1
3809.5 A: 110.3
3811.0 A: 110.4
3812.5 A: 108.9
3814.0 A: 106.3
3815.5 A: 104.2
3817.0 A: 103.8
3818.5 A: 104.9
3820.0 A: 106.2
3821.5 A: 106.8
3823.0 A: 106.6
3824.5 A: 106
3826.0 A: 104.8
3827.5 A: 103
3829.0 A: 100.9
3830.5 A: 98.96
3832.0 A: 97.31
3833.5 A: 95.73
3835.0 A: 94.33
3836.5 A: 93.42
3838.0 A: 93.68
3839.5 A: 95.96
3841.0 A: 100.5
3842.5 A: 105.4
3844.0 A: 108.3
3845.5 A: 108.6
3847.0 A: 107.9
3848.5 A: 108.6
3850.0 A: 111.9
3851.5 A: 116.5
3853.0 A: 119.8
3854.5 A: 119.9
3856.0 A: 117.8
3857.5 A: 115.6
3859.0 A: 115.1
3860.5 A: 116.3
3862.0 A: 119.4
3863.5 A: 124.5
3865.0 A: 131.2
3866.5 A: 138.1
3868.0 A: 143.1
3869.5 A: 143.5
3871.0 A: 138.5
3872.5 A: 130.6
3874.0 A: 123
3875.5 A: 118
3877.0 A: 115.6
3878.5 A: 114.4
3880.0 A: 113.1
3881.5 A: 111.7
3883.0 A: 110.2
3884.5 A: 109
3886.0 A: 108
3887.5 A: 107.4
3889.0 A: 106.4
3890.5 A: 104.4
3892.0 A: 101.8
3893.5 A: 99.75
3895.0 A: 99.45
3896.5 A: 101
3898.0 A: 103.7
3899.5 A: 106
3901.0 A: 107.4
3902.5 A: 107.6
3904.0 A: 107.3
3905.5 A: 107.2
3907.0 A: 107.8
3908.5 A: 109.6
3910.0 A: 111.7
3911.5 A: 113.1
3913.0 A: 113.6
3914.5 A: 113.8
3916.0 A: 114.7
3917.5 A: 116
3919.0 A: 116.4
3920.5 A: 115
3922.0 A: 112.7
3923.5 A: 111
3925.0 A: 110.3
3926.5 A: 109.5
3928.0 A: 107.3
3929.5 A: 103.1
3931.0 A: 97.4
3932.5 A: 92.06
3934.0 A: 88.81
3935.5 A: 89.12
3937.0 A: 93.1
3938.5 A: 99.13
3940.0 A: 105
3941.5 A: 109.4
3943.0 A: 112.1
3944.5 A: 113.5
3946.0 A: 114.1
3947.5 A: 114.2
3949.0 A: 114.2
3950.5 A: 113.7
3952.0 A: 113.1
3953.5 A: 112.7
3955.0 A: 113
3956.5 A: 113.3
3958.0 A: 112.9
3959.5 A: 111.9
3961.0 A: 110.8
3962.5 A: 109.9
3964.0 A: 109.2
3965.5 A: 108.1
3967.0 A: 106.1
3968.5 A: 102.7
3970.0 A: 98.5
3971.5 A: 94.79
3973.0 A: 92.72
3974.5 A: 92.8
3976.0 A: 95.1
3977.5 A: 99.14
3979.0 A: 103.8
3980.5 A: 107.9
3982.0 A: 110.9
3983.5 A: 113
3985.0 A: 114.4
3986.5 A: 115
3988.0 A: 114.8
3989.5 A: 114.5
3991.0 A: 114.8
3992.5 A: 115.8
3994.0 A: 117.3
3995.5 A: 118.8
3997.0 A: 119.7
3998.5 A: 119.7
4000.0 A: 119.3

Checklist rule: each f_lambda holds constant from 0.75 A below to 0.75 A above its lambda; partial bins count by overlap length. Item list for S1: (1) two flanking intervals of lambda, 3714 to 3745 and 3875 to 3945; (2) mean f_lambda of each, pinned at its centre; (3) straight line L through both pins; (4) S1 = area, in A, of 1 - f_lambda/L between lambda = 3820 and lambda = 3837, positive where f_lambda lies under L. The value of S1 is 1.6 A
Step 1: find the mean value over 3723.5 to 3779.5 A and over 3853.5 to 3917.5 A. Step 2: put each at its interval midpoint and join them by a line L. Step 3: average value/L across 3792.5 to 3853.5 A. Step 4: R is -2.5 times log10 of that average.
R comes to 0.09 mag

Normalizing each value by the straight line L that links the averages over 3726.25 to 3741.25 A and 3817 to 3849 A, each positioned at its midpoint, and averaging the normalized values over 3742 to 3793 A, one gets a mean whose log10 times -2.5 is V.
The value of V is 0.12 mag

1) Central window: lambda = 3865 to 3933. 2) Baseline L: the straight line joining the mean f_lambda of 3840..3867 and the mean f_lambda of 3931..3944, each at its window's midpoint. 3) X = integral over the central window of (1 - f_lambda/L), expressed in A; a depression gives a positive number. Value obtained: -3.84 A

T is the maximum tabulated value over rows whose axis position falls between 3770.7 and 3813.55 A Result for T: 117.8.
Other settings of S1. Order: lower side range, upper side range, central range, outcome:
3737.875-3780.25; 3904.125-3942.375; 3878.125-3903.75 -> -0.3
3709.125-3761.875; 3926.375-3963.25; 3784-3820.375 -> 1.1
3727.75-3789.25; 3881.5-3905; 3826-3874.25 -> -3.4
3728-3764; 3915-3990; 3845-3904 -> -4.3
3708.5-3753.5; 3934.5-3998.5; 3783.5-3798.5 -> 0.4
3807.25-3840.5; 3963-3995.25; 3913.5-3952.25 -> -0.7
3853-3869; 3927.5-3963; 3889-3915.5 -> 2.0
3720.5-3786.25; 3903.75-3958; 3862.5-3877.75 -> -3.0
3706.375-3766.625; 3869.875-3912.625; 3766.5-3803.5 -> 1.5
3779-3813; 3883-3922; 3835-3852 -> 0.5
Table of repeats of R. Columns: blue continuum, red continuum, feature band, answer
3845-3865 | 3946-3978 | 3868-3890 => -0.041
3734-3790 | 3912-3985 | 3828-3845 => 0.058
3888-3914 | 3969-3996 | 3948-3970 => -0.034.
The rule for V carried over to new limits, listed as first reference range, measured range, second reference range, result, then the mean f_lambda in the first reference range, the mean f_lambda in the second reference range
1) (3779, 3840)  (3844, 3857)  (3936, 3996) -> -0.081 mag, 104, 109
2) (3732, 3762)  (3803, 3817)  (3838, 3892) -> 0.021 mag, 101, 116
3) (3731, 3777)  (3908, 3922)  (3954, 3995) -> -0.076 mag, 101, 108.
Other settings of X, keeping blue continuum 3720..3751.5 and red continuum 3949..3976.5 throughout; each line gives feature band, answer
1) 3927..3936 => 0.92 A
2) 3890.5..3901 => 0.67 A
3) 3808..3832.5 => 1.67 A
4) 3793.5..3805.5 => 1.71 A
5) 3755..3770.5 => 2.03 A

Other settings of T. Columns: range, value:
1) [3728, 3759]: 173.5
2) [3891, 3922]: 116.4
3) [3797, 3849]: 110.4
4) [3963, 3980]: 109.2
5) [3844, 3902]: 143.5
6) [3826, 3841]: 104.8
